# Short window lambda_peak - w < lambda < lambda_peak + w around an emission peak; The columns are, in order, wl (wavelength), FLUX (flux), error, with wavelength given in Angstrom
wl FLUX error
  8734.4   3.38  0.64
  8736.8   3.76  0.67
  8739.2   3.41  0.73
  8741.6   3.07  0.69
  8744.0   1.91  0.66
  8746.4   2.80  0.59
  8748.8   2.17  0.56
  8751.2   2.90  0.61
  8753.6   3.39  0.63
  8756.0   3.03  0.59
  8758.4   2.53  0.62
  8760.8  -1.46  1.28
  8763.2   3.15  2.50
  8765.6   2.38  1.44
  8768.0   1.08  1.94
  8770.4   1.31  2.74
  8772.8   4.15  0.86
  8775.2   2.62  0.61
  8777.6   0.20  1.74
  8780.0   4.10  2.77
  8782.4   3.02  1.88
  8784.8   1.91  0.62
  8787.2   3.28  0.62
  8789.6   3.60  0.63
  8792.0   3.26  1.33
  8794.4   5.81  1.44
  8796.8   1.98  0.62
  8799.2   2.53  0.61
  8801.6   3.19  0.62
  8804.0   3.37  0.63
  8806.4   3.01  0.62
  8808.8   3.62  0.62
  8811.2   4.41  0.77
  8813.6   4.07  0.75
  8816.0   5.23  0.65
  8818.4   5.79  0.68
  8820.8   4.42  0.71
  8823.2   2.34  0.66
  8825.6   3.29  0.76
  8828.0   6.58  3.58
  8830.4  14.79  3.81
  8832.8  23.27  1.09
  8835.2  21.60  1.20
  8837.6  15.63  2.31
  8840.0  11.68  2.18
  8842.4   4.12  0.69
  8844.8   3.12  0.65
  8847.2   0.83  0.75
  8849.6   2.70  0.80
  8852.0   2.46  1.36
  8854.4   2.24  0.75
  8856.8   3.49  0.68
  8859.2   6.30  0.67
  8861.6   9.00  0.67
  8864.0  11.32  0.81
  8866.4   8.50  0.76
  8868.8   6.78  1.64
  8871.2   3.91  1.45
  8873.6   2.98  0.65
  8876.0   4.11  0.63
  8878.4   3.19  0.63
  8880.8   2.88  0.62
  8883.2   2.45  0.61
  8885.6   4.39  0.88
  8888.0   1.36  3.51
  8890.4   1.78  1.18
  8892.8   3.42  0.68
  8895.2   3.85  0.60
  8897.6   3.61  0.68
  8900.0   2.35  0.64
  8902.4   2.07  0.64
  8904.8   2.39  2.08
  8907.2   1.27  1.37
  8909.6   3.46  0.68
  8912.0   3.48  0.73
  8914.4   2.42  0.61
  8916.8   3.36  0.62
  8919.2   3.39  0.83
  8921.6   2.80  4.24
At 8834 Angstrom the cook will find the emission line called H-alpha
